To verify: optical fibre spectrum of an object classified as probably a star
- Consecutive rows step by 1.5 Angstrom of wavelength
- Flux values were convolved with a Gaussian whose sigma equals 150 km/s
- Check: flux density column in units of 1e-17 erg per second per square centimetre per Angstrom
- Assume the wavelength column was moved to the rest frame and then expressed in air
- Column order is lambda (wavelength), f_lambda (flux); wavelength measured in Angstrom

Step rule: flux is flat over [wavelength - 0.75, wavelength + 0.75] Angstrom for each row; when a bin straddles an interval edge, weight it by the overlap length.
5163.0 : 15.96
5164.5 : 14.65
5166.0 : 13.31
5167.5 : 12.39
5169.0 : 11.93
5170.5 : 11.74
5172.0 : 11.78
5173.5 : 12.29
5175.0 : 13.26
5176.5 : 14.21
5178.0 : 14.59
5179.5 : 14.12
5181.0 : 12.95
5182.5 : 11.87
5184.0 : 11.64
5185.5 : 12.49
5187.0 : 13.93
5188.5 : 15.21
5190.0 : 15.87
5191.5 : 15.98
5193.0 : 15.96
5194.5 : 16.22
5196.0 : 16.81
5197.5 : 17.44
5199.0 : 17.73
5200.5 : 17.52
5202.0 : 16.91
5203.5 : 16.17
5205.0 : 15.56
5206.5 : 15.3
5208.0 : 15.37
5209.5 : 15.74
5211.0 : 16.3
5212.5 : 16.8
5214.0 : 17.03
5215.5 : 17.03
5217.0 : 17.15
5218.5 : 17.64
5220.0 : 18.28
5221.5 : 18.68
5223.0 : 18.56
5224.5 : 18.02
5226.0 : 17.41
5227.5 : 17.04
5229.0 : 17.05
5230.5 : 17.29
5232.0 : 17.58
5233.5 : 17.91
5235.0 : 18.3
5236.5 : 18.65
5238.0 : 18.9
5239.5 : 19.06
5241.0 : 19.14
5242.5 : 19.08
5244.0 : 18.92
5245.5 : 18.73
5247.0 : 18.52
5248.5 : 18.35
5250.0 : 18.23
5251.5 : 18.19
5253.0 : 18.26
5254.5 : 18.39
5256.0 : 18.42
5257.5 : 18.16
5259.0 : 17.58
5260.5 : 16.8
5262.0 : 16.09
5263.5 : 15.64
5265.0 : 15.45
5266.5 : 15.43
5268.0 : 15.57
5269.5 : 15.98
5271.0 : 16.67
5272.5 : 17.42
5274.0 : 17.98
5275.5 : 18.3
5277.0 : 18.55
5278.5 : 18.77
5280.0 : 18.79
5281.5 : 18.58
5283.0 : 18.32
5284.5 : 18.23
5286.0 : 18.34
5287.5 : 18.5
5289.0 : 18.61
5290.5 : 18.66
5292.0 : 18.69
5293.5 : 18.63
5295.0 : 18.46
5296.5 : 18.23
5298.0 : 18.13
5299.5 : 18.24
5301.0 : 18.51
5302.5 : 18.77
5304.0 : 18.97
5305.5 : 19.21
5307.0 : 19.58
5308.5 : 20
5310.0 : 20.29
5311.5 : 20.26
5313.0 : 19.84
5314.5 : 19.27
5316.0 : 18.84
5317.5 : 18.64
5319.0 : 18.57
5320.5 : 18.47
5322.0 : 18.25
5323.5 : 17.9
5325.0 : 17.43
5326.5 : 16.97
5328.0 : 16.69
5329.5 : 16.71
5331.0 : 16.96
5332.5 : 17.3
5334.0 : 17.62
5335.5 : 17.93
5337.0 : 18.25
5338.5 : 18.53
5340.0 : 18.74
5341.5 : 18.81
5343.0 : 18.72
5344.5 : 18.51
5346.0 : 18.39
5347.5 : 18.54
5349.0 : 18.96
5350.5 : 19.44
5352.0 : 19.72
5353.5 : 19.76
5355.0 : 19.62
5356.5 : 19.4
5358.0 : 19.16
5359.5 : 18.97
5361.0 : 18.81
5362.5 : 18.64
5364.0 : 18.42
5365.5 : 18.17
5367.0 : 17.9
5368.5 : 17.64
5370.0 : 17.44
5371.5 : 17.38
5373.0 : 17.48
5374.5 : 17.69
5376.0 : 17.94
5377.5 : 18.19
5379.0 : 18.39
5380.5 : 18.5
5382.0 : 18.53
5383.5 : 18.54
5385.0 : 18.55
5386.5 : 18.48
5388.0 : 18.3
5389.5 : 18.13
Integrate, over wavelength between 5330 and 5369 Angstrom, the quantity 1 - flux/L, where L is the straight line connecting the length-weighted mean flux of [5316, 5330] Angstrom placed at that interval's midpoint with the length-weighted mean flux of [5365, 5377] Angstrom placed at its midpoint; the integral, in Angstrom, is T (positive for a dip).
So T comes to -1.8 Angstrom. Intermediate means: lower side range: 17.8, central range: 18.6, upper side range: 17.7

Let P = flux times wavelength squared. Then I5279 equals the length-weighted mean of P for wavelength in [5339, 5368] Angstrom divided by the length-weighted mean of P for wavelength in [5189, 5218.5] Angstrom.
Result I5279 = 1.21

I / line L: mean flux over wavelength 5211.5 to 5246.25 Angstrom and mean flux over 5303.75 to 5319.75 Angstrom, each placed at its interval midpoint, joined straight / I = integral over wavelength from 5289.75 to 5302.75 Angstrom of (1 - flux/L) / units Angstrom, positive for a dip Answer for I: 0.47 Angstrom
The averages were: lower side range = 18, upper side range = 19.4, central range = 18.5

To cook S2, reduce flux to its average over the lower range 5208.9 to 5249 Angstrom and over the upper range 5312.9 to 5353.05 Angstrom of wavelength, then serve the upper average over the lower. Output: 1.02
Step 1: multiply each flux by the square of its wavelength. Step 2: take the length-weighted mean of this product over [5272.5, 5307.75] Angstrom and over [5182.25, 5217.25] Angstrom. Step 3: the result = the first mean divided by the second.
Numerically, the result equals 1.22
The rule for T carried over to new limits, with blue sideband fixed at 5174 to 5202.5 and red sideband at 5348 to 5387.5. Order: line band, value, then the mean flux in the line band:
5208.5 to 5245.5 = -4.9 Angstrom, 17.8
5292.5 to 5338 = -2.5 Angstrom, 18.4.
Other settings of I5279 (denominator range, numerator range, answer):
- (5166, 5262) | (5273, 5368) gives 1.18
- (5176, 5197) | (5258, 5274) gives 1.17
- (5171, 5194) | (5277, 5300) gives 1.40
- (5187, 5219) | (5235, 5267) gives 1.11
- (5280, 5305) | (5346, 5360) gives 1.06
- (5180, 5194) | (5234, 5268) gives 1.30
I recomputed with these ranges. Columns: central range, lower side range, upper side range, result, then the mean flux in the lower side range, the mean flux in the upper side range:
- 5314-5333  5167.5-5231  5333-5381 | 0.0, 15.5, 18.5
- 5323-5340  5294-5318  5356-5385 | 1.1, 19.1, 18.3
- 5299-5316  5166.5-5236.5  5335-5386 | -1.7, 15.7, 18.5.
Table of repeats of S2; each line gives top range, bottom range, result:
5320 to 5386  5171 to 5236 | 1.15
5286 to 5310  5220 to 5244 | 1.03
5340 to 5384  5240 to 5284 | 1.04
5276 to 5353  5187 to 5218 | 1.13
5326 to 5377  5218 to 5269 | 1.03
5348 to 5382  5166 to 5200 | 1.31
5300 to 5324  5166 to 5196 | 1.40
